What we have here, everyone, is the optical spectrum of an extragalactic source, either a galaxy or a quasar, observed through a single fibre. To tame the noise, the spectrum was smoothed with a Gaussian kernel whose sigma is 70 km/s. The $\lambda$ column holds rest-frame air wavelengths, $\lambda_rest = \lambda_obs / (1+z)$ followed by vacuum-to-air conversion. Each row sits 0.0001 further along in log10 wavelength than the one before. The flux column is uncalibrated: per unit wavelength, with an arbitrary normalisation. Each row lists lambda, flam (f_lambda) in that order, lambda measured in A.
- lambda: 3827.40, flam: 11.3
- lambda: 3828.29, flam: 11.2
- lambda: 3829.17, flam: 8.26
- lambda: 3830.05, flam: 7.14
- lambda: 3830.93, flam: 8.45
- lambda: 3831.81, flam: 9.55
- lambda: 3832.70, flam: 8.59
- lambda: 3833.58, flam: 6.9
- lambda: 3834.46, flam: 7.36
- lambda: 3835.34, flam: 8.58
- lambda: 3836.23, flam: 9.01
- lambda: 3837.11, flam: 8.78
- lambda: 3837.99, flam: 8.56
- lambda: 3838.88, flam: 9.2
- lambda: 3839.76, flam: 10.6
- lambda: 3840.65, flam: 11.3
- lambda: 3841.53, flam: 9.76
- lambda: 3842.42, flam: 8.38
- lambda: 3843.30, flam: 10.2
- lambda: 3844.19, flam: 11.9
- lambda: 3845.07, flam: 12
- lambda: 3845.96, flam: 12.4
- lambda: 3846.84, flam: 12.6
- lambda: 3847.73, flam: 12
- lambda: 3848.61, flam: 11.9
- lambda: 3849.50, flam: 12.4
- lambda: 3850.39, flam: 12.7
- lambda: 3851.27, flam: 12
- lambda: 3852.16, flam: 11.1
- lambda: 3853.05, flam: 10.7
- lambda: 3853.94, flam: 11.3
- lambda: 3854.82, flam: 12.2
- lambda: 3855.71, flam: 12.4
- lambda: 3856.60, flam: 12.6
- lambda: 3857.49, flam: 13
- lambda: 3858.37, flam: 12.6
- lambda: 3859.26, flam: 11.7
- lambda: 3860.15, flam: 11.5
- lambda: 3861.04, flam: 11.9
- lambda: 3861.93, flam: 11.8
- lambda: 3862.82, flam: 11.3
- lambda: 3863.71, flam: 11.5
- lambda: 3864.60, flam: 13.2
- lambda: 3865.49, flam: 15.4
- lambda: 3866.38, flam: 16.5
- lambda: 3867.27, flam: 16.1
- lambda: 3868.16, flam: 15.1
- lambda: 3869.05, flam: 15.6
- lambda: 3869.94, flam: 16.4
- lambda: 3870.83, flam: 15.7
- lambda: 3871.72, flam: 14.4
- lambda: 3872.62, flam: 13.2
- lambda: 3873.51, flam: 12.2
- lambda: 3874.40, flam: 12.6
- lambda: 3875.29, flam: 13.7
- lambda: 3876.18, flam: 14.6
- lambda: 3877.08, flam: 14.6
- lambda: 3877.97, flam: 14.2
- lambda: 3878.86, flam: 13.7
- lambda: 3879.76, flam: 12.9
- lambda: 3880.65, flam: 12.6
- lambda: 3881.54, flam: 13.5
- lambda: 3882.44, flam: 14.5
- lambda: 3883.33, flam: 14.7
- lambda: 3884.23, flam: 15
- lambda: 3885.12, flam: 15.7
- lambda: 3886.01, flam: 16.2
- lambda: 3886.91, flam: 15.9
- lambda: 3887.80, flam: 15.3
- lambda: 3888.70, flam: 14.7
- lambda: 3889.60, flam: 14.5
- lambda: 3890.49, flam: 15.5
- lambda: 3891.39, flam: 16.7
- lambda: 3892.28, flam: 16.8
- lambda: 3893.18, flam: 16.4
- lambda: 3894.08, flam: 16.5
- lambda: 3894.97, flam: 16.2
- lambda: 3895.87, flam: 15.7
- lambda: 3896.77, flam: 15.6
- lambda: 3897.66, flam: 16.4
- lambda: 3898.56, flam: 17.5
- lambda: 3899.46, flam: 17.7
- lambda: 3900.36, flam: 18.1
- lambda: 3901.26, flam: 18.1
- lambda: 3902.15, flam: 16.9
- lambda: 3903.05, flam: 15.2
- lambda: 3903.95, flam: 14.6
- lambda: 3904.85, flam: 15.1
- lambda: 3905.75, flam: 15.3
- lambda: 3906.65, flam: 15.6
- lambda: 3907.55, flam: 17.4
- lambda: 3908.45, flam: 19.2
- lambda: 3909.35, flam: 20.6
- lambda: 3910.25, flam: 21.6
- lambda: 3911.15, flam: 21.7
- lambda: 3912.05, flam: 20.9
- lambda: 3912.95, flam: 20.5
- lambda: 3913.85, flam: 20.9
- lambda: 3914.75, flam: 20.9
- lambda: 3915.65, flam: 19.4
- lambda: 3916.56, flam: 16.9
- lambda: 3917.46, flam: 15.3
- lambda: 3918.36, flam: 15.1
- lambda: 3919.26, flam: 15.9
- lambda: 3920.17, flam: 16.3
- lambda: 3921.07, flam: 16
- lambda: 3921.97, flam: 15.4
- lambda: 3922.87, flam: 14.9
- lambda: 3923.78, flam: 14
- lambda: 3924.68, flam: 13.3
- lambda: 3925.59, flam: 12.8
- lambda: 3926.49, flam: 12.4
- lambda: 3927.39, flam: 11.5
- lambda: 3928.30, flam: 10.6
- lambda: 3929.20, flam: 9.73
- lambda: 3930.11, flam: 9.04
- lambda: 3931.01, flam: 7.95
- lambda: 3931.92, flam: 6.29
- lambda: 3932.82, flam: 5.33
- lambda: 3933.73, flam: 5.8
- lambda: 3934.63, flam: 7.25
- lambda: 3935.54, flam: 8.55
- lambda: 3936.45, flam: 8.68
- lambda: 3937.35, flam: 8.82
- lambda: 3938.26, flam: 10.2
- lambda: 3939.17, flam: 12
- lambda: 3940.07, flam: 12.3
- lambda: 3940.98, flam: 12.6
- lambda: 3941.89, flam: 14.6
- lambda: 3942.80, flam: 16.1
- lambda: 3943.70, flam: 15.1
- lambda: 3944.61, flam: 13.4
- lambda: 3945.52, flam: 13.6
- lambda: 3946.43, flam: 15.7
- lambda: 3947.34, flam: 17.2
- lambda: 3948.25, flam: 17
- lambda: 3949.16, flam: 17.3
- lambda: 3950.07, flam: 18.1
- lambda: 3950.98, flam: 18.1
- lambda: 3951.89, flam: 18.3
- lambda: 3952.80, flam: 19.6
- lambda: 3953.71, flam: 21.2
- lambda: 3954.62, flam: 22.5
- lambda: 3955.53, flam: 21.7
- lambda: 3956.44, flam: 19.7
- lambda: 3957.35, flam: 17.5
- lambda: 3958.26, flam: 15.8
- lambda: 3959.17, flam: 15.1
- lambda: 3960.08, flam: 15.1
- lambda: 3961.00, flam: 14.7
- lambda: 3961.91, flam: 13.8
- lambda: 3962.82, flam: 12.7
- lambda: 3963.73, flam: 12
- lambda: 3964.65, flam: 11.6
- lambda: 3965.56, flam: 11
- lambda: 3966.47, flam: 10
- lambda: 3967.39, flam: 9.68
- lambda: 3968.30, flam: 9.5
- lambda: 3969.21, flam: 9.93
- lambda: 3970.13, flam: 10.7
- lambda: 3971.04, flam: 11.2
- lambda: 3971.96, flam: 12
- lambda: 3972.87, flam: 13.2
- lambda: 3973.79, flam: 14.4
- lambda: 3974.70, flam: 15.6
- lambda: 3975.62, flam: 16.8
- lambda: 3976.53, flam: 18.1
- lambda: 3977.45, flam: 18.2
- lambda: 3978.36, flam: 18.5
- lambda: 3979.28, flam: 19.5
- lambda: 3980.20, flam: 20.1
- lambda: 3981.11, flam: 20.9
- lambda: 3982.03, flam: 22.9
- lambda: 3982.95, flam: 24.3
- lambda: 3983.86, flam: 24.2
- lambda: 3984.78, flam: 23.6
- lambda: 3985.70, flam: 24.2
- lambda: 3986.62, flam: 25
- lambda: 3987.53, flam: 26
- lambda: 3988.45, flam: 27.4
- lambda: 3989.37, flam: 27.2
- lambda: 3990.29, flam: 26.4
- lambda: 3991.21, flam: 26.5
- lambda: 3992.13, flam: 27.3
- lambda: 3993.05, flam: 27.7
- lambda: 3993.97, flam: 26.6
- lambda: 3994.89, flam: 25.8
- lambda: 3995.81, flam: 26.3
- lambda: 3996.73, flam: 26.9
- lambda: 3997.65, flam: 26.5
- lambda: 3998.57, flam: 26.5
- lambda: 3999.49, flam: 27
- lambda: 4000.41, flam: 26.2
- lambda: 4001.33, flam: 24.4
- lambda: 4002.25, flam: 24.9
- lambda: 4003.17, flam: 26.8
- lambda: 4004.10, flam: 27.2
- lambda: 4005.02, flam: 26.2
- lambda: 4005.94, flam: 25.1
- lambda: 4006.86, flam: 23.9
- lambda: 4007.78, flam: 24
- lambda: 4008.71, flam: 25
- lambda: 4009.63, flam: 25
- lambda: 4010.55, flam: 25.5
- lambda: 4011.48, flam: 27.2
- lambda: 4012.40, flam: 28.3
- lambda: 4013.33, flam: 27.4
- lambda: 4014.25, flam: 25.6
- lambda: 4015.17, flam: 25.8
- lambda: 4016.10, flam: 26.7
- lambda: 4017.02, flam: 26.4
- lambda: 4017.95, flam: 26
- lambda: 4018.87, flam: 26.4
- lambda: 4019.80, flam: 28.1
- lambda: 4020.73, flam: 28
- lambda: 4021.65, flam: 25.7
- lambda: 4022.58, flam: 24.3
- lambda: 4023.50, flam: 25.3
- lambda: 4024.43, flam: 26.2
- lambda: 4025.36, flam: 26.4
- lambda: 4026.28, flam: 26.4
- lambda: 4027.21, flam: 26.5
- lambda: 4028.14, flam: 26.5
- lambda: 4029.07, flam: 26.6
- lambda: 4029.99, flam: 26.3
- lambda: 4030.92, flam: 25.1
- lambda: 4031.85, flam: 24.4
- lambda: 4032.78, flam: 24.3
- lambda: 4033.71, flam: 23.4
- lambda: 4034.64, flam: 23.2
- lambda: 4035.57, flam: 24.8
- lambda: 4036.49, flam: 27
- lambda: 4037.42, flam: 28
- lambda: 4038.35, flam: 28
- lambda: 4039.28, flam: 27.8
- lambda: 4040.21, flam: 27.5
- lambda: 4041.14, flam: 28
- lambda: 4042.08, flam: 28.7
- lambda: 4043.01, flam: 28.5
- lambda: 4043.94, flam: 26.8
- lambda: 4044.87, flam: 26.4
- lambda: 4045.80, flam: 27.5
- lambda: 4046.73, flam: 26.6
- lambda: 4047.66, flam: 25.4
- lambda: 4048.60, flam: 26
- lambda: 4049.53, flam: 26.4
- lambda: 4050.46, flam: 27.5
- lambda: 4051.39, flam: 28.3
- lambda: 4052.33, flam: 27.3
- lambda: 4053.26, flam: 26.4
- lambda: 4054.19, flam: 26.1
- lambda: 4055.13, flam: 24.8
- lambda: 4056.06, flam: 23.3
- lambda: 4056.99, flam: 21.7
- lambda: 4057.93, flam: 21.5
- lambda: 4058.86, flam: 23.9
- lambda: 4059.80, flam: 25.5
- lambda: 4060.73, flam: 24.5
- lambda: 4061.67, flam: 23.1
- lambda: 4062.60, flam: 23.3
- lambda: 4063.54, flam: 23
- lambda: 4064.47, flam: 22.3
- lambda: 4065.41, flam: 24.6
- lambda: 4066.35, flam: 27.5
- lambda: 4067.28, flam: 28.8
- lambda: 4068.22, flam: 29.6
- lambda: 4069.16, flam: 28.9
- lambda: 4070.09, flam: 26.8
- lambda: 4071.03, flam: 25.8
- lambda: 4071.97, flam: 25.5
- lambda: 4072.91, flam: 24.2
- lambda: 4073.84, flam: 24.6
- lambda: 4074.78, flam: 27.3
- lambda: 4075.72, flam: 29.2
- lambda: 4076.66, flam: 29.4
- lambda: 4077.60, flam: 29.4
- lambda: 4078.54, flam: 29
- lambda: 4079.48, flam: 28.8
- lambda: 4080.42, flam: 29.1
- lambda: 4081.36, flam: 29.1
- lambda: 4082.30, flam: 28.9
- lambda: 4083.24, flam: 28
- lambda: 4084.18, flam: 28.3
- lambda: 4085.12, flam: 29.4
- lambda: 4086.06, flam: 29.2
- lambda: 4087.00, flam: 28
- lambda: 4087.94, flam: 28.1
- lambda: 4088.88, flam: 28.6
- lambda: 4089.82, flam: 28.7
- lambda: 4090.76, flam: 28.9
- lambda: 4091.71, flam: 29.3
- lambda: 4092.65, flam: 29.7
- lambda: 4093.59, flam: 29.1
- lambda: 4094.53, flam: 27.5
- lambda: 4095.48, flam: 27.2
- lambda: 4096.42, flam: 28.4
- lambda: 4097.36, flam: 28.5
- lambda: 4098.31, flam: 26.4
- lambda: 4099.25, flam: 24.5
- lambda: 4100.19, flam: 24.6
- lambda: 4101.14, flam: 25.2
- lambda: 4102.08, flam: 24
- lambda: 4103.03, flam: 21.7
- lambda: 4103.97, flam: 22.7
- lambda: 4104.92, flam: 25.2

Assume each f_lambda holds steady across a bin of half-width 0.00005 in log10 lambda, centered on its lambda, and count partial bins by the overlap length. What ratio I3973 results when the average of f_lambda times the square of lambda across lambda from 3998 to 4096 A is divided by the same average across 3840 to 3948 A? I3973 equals 2.0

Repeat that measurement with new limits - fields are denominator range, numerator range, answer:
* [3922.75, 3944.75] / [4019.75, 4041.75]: 2.53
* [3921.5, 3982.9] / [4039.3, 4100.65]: 2.02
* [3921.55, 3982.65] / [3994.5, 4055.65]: 1.94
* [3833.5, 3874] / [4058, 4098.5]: 2.55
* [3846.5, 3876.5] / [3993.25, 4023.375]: 2.16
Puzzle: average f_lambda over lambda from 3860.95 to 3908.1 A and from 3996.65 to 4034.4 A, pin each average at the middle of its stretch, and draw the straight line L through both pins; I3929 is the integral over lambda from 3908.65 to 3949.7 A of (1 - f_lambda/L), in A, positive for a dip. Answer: 9.9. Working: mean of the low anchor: 15.1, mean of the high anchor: 25.9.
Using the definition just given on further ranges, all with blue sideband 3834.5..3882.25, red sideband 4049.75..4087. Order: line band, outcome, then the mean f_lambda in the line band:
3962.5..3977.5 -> 5.5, 12.6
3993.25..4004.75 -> -2.3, 26.3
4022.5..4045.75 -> -2.0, 26.3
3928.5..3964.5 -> 9.0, 13.8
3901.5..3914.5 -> -2.1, 18.3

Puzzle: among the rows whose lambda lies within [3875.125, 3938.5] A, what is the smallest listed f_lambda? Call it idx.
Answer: 5.33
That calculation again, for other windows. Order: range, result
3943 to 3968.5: 9.5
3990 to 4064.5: 21.5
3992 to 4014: 23.9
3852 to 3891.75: 10.7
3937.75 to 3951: 10.2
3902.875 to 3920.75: 14.6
